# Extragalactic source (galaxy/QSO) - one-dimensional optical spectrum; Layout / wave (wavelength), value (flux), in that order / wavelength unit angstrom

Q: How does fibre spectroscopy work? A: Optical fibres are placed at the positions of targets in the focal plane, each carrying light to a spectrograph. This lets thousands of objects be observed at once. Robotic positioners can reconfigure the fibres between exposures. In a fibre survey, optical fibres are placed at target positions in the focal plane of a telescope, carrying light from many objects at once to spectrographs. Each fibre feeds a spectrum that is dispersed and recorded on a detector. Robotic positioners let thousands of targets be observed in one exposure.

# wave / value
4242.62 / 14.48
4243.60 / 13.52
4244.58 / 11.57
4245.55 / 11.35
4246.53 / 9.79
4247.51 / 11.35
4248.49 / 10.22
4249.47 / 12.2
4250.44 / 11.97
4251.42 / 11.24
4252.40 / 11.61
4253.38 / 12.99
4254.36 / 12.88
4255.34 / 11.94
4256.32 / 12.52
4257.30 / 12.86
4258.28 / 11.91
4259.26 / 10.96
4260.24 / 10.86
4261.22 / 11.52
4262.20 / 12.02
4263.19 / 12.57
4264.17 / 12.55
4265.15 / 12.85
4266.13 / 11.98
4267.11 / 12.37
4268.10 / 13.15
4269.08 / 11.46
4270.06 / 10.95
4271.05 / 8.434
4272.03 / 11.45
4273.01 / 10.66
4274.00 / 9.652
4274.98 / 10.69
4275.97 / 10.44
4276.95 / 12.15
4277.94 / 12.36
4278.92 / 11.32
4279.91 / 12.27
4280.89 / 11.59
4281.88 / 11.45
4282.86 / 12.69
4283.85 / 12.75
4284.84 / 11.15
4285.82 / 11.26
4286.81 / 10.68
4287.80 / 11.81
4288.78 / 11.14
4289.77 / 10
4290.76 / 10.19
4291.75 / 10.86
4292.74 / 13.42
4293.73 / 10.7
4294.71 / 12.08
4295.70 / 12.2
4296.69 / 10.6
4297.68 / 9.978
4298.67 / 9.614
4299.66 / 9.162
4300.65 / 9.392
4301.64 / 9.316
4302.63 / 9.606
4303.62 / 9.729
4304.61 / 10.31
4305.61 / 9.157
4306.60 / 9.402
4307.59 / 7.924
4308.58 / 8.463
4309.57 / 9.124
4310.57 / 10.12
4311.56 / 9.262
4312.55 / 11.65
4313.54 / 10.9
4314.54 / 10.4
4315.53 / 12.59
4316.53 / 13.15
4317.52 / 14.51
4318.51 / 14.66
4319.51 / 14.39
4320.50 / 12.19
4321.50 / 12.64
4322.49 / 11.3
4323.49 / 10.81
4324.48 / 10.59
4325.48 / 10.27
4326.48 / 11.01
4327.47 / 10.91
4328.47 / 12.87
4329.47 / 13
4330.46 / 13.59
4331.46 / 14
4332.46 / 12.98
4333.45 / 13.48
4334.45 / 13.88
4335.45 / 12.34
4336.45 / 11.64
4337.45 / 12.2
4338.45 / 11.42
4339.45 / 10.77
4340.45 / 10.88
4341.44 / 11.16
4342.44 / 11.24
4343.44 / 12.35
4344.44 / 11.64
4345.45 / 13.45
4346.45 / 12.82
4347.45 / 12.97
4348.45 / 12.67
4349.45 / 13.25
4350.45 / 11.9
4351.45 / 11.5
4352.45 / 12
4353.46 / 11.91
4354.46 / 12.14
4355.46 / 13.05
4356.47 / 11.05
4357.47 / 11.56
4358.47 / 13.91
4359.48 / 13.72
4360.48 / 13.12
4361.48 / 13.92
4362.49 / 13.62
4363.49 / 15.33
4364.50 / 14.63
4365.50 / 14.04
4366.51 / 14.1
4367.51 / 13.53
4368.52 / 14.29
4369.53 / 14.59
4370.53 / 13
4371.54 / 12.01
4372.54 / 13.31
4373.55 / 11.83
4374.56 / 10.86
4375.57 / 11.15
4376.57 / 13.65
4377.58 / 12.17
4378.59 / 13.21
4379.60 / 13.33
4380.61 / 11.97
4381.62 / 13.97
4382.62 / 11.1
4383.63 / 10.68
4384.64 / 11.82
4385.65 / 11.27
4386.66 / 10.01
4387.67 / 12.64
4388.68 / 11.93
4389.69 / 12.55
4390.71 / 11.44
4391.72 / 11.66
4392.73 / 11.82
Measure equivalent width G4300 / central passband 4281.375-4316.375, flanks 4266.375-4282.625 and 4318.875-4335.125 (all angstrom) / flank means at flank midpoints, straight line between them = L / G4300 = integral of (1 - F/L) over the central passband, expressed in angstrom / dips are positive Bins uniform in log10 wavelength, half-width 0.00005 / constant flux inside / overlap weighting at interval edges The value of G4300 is 3.64 angstrom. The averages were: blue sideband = 11.3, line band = 10.6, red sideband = 12.4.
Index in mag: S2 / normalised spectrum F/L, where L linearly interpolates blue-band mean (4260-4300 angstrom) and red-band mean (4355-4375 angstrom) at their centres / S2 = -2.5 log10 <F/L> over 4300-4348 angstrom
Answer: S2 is 0.08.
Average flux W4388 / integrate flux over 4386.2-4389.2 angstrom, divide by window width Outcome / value 11.6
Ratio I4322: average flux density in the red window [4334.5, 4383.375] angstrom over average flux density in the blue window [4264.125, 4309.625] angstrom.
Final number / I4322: 1.2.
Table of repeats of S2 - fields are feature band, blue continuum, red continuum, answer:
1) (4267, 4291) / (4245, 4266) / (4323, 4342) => 0.06 mag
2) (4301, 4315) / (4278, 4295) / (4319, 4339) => 0.23 mag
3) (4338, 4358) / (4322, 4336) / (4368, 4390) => 0.02 mag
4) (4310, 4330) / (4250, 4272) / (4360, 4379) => 0.07 mag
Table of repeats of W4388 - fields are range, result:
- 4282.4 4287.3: 11.7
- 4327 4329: 11.9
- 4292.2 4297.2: 11.8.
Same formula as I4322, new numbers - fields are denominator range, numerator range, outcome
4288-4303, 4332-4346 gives 1.14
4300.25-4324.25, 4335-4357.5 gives 1.10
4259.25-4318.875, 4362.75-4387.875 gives 1.15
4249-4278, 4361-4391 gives 1.09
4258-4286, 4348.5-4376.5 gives 1.12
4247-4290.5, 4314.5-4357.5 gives 1.06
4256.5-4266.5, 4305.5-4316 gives 0.83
